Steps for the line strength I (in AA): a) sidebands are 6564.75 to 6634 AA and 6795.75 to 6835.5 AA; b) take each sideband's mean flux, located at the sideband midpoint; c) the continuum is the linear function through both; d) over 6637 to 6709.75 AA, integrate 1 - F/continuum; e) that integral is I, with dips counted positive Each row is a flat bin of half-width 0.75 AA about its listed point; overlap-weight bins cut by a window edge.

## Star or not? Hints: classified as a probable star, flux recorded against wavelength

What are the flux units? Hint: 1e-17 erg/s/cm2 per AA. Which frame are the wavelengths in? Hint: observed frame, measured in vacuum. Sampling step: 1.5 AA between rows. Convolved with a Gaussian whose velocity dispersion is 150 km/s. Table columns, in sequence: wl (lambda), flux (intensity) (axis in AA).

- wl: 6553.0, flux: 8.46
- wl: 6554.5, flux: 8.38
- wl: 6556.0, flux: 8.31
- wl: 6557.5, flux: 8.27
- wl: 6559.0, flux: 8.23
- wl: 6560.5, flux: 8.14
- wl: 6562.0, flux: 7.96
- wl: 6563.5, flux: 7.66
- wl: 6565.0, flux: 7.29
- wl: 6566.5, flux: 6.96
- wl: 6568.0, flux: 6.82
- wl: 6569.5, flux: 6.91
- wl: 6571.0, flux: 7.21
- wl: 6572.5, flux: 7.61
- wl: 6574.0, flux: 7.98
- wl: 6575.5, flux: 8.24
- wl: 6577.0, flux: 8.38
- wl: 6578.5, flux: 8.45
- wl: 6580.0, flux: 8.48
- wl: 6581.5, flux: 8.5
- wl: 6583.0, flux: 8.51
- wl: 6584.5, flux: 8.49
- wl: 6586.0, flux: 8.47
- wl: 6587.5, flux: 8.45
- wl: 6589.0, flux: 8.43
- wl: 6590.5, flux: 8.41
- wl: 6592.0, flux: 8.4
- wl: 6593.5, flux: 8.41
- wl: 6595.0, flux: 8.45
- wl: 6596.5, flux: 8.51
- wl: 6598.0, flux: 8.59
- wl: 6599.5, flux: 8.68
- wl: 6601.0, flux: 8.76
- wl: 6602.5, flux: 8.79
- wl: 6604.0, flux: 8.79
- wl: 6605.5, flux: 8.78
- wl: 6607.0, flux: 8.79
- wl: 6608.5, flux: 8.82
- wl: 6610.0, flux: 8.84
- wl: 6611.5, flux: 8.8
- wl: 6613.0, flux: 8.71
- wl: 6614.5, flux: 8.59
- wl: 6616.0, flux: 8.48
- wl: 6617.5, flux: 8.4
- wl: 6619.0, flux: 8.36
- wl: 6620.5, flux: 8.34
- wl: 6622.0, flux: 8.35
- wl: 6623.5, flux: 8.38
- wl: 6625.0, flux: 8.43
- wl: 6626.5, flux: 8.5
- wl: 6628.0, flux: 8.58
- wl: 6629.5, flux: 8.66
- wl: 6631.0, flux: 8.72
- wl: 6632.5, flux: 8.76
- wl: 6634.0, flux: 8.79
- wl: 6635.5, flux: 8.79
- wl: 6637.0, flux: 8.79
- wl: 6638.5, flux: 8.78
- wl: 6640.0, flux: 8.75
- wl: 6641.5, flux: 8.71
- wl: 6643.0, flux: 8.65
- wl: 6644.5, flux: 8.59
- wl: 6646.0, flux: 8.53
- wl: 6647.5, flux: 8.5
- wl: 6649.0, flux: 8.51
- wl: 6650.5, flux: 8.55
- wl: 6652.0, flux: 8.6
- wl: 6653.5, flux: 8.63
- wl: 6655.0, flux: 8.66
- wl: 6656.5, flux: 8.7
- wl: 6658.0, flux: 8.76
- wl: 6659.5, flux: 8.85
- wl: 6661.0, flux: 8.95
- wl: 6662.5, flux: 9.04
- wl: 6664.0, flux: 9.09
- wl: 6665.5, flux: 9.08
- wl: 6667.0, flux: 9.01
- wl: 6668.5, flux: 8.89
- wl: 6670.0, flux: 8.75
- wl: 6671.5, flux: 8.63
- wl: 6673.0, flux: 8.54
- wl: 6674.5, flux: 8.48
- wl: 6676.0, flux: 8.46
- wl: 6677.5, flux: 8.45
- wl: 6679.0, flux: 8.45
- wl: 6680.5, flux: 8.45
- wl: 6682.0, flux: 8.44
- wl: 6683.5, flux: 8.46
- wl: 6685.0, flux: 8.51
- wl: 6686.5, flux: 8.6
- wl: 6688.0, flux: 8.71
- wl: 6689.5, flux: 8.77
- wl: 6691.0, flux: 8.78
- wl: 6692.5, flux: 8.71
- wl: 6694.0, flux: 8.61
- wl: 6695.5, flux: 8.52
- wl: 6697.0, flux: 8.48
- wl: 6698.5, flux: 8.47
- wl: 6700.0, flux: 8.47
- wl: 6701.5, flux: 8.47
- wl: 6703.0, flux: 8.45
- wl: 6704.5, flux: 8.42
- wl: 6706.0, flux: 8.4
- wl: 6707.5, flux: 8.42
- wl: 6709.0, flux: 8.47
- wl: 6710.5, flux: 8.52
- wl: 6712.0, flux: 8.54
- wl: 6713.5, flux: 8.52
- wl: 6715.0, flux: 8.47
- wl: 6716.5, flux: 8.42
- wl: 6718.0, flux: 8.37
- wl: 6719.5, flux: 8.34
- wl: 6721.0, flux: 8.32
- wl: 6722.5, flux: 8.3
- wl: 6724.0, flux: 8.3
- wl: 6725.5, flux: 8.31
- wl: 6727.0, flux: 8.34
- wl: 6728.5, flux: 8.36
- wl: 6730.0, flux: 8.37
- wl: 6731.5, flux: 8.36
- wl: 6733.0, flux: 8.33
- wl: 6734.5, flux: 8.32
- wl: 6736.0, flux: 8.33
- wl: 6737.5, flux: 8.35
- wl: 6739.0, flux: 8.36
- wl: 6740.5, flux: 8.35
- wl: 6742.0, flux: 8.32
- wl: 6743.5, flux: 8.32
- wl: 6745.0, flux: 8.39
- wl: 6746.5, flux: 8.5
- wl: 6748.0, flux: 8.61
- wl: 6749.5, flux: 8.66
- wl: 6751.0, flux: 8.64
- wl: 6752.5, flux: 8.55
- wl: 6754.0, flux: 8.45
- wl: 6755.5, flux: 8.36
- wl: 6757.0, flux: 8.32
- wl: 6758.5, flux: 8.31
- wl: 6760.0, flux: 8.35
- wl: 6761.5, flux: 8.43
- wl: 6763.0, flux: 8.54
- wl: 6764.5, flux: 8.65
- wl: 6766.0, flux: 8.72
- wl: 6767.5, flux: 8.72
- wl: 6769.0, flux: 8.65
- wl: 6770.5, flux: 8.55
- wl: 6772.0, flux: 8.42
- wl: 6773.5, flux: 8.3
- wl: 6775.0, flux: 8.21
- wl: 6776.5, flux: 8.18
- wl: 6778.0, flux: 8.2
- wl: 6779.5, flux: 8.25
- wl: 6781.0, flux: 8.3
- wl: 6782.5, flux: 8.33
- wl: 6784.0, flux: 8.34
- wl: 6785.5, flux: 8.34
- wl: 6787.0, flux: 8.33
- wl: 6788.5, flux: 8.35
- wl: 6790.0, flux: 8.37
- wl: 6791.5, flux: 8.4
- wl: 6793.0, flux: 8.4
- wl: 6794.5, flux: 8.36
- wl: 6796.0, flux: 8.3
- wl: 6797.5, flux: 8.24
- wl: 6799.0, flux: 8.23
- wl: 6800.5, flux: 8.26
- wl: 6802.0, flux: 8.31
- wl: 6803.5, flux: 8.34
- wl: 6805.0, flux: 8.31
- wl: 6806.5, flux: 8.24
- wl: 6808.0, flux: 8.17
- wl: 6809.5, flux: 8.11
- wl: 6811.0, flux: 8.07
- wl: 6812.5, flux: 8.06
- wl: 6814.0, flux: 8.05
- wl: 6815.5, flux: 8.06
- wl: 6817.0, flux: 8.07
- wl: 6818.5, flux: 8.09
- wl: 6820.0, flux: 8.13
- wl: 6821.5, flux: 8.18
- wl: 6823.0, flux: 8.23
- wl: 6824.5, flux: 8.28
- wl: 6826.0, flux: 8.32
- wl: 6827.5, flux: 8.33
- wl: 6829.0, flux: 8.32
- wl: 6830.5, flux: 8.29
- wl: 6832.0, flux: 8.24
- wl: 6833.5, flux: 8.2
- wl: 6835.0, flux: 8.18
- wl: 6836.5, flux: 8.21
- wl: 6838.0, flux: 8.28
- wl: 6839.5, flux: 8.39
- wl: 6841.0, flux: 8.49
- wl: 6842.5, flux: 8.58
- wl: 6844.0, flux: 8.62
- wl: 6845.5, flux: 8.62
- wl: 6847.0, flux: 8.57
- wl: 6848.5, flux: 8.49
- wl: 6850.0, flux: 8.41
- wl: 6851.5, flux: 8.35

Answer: -2.79 AA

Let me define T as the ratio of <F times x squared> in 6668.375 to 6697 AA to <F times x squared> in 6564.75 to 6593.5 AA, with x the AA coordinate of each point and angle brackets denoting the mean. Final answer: 1.1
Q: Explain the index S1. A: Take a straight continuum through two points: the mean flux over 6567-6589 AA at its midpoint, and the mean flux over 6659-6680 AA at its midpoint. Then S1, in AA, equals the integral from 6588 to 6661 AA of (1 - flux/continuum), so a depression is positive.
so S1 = -1.91 AA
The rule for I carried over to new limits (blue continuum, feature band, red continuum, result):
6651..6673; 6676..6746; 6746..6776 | 1.73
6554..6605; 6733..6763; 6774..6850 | -0.59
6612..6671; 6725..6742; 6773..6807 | 0.20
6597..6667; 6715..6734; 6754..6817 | 0.27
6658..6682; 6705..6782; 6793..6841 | 0.61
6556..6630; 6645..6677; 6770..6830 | -1.66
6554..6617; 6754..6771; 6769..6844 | -0.47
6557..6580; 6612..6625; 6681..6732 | -0.71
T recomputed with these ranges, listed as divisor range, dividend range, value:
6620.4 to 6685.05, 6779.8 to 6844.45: 1.00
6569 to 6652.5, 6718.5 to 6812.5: 1.03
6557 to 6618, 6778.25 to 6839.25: 1.06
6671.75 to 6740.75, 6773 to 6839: 1.00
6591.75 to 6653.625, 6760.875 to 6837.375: 1.01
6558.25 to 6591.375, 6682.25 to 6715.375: 1.11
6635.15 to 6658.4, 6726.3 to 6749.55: 1.00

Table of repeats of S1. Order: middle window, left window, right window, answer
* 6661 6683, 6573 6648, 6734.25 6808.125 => -0.5 AA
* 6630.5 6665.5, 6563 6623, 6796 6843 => -1.9 AA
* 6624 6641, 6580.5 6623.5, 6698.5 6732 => -0.3 AA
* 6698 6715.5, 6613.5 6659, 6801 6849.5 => 0.0 AA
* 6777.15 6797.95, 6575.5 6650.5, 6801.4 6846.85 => 0.0 AA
